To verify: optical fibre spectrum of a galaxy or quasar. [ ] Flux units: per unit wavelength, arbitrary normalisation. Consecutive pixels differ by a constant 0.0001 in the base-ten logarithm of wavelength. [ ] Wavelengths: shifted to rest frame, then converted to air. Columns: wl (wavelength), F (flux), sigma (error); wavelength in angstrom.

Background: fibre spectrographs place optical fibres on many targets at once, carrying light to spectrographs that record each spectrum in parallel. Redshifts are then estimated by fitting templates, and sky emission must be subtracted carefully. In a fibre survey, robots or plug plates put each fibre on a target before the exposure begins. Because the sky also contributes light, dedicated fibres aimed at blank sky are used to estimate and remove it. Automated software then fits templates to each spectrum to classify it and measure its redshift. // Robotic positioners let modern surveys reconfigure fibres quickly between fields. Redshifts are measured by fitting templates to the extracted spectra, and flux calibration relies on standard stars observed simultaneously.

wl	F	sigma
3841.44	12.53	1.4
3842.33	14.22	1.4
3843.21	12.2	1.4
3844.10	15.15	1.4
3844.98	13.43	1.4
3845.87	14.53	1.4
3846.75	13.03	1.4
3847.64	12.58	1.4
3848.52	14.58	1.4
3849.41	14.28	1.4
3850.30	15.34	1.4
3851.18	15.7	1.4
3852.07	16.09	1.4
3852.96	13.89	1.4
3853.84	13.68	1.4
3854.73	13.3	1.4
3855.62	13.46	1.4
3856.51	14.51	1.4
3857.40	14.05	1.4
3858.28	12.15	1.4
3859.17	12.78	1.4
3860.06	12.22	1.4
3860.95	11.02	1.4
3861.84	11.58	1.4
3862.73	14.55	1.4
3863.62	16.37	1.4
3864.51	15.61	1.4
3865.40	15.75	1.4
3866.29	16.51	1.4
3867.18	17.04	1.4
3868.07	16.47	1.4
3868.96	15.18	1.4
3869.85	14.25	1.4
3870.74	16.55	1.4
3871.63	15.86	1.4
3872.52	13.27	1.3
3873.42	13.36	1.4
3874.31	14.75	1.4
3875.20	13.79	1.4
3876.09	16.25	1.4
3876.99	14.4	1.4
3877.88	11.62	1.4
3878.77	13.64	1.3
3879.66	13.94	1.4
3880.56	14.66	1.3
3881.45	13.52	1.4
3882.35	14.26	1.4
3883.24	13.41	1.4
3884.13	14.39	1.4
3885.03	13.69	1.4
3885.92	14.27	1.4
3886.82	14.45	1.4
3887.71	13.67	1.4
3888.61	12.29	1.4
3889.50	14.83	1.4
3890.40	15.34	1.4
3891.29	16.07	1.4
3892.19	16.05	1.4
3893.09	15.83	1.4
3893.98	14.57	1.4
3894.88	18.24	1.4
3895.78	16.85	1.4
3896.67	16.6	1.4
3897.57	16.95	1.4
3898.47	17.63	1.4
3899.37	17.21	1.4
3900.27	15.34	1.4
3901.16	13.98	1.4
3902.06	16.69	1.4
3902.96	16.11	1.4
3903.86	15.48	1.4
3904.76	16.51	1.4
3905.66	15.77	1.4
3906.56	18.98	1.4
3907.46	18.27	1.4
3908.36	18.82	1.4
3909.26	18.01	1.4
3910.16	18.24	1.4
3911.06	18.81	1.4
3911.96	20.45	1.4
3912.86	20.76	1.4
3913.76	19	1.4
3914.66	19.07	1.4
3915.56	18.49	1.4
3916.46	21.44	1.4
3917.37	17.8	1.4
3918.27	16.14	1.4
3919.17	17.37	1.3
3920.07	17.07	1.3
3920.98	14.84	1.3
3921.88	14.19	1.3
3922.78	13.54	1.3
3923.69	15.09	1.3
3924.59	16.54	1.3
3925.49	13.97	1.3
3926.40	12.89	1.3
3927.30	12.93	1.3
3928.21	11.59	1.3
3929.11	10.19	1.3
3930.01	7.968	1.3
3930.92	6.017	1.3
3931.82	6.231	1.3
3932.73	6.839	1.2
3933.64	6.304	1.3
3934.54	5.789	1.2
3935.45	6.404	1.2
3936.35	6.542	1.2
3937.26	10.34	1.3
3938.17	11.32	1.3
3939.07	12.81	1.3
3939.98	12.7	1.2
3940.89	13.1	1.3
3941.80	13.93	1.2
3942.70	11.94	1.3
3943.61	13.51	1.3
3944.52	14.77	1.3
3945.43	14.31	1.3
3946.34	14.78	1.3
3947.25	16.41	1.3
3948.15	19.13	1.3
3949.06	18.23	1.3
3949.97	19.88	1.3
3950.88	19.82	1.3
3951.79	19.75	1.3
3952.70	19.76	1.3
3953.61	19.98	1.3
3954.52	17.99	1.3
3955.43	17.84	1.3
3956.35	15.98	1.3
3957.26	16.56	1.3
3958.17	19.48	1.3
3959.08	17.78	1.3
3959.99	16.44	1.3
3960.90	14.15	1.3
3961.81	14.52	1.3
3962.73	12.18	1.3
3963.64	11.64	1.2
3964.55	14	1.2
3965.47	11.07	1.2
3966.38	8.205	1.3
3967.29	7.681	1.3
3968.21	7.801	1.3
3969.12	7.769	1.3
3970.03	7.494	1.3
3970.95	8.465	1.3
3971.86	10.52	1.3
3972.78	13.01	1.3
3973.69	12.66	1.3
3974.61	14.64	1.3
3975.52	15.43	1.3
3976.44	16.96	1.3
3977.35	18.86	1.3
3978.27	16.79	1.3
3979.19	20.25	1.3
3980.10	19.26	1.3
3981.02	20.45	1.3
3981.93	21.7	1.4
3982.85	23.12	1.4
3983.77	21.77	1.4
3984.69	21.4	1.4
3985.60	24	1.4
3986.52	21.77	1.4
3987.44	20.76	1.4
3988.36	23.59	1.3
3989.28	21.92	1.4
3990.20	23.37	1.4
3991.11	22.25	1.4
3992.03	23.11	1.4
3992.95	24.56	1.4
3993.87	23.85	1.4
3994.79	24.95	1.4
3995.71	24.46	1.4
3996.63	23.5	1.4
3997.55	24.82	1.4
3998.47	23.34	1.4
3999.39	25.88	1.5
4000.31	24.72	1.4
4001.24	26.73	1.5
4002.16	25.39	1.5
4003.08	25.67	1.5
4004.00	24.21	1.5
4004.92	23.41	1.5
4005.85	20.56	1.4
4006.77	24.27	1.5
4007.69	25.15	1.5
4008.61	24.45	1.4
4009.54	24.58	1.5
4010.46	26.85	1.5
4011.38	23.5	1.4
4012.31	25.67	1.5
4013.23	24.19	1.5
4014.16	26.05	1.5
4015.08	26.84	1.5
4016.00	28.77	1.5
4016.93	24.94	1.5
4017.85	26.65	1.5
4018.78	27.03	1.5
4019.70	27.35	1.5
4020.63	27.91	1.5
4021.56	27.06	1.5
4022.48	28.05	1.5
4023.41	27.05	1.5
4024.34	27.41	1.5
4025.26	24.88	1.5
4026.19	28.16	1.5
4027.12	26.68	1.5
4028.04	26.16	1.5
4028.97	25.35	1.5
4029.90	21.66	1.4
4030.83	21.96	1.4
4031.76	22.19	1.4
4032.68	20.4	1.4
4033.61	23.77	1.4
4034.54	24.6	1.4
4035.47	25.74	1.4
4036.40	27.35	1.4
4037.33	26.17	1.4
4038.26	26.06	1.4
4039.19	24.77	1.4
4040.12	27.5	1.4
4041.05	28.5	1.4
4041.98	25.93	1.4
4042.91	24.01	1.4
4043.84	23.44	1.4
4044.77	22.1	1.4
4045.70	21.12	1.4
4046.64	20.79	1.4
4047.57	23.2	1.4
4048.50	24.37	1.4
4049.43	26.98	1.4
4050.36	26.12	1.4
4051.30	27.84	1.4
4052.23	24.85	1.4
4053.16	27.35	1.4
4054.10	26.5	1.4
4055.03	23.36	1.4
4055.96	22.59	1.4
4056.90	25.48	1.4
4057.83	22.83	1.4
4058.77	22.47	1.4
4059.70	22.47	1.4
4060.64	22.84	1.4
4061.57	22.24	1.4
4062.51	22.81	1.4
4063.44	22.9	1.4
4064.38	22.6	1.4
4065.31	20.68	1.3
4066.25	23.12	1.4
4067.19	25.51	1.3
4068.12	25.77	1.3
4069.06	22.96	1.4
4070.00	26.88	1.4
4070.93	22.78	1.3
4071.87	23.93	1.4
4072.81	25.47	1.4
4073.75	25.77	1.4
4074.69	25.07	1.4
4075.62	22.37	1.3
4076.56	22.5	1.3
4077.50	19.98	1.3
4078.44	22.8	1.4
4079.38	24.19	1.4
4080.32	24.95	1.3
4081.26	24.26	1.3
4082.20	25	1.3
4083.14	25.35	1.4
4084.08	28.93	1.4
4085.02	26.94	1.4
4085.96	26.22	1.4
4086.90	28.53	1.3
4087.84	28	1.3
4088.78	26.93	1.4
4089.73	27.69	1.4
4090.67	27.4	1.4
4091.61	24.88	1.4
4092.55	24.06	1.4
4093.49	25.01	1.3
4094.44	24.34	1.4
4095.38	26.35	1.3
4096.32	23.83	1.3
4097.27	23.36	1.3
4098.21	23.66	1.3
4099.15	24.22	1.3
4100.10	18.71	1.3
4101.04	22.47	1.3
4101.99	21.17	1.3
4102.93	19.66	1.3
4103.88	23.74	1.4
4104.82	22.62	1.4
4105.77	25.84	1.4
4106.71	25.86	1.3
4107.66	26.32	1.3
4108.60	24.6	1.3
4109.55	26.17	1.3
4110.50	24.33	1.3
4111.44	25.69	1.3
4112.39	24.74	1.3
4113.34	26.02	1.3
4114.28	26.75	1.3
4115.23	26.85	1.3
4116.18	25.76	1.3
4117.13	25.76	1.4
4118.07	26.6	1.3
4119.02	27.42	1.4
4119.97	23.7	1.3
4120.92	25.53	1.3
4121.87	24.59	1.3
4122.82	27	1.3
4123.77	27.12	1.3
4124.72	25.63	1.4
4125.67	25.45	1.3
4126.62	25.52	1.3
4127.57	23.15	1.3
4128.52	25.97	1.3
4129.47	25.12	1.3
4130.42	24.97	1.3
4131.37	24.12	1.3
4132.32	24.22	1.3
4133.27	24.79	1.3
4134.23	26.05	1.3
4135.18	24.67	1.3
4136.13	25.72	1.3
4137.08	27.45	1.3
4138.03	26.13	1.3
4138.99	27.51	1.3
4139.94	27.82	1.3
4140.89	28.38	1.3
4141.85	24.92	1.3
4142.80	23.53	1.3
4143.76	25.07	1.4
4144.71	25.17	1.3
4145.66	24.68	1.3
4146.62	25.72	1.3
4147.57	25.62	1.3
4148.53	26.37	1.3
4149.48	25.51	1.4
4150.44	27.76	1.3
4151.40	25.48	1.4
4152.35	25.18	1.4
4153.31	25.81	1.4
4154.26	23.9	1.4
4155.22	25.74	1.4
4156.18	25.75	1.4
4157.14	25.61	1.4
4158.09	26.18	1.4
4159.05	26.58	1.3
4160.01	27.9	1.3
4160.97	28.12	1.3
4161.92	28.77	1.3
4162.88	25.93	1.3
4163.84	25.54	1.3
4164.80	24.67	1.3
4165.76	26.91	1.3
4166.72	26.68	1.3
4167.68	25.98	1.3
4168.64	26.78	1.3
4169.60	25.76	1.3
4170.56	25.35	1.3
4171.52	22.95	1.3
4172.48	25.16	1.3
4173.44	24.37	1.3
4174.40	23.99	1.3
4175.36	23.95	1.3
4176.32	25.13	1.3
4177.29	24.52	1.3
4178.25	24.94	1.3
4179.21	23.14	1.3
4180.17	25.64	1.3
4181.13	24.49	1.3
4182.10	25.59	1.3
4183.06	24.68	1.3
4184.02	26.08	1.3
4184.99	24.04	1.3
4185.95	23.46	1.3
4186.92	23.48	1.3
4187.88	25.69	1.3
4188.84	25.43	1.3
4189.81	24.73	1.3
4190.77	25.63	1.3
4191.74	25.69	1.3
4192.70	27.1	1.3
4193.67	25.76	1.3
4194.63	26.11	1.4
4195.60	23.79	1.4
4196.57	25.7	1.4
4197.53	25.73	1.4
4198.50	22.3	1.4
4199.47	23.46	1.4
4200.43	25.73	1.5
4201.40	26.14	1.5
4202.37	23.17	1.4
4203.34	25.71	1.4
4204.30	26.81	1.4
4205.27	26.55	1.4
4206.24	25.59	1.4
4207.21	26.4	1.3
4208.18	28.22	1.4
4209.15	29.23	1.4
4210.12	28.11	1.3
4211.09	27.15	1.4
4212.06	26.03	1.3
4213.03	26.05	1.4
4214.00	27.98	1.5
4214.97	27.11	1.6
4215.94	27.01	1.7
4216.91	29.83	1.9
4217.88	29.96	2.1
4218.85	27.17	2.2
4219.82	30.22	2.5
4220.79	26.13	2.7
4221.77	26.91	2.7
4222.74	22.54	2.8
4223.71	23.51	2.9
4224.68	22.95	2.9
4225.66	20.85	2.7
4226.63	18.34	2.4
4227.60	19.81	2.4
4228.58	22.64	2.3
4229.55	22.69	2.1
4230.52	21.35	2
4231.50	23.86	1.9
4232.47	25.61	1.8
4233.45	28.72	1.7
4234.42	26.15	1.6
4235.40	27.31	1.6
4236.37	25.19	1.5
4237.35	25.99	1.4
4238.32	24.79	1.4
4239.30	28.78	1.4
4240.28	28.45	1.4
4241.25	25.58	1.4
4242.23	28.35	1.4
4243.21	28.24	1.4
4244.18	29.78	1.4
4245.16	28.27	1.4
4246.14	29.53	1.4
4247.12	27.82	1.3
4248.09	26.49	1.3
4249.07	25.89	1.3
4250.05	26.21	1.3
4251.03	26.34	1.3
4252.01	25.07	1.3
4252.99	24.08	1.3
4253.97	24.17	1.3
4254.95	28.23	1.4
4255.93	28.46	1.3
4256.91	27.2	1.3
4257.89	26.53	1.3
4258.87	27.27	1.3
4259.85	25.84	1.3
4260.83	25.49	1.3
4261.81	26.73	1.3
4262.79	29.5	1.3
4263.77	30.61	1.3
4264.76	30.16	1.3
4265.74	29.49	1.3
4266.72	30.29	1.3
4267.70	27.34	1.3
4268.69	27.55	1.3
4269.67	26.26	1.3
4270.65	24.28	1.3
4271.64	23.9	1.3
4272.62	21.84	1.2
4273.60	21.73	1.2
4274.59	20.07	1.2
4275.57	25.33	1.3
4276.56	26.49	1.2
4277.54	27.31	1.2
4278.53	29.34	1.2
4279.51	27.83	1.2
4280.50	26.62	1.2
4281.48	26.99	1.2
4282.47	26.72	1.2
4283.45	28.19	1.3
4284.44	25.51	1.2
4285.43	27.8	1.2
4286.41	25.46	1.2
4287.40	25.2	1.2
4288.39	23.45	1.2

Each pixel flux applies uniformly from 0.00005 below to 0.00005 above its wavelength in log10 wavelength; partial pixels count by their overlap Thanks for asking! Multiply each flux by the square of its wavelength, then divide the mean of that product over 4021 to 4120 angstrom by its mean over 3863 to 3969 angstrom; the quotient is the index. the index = 1.80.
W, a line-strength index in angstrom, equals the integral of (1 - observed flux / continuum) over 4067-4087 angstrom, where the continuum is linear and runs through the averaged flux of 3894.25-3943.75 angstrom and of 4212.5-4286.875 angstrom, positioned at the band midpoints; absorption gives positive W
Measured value -4.6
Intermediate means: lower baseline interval 14.5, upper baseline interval 26.3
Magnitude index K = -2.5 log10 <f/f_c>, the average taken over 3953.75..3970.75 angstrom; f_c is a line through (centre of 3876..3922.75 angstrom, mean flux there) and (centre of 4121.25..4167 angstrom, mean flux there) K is 0.364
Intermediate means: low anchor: 16.2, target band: 13.3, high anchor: 25.8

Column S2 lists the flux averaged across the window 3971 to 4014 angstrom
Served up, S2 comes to 21.9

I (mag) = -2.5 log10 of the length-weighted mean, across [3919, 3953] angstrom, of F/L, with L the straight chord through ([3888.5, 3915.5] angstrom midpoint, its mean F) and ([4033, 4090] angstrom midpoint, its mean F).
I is 0.39 mag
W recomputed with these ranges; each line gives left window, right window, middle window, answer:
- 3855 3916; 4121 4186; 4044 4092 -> -4.6 angstrom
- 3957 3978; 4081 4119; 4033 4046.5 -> -3.7 angstrom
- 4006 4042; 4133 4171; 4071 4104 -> 1.7 angstrom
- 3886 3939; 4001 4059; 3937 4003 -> 7.8 angstrom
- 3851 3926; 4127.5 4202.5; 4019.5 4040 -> -4.9 angstrom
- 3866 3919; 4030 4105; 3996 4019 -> -3.8 angstrom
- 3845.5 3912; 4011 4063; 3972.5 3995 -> 1.4 angstrom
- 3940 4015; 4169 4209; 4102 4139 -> -3.4 angstrom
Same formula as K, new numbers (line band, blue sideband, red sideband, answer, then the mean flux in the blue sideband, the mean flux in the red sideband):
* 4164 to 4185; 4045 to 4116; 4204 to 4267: 0.03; 24.4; 26.5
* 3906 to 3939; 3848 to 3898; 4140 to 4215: 0.16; 14.6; 25.6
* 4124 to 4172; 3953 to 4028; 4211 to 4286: -0.07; 20.8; 26.3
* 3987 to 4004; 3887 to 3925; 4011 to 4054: -0.05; 16.8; 25.4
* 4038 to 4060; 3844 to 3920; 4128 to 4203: -0.16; 15.5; 25.4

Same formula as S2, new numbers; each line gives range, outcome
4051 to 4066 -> 23.7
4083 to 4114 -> 25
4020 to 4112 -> 24.6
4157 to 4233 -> 25.4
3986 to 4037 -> 24.8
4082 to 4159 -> 25.4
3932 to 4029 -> 19.3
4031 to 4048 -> 24.3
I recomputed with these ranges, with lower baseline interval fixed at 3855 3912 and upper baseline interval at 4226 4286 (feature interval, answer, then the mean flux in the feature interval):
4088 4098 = -0.19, 25.4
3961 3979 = 0.41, 12.2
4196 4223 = -0.07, 26.6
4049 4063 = -0.20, 24.4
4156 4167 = -0.14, 26.6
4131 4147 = -0.13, 25.7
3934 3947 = 0.41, 11.6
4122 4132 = -0.13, 25.4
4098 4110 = -0.08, 23.5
